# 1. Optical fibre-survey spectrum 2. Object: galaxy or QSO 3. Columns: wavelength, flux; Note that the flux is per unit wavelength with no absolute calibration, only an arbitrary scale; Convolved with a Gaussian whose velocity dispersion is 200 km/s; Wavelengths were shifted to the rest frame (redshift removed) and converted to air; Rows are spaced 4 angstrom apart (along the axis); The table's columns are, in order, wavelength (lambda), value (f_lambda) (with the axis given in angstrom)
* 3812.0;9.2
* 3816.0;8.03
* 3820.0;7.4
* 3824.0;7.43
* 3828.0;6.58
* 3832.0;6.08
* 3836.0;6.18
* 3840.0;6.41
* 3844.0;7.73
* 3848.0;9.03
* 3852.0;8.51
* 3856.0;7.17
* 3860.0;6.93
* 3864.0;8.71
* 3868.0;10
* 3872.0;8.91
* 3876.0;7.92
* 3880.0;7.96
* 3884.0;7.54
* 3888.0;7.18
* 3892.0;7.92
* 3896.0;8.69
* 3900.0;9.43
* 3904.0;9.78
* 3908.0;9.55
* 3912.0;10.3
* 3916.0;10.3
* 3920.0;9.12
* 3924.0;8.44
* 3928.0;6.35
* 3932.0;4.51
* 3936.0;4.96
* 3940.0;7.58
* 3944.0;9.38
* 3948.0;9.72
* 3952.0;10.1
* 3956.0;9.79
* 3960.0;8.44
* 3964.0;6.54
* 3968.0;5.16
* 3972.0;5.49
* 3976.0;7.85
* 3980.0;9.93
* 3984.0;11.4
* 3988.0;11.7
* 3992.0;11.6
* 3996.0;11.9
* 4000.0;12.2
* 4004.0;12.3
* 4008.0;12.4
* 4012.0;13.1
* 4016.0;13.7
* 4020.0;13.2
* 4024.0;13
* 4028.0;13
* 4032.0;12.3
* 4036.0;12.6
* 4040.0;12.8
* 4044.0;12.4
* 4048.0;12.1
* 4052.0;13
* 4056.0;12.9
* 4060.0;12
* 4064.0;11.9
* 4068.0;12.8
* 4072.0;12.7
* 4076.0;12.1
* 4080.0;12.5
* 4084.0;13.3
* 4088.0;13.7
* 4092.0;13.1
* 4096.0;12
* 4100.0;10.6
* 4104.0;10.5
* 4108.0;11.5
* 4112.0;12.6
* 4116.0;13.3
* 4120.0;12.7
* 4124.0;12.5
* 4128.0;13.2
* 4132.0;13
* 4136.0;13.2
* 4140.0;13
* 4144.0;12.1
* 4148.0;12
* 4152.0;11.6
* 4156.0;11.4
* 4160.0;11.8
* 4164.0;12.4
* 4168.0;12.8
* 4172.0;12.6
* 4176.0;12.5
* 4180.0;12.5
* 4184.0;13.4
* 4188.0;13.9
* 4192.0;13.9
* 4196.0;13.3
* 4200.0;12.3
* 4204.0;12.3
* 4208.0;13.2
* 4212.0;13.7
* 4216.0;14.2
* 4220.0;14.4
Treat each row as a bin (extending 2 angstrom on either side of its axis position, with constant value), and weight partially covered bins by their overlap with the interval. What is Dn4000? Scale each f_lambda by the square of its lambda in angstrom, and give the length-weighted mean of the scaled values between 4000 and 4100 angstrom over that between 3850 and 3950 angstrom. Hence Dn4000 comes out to 1.6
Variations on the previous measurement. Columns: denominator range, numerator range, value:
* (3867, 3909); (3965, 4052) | 1.42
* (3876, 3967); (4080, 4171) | 1.65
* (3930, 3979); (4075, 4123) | 1.76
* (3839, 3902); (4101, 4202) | 1.77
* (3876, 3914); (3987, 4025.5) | 1.53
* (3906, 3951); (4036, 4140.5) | 1.64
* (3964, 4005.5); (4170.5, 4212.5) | 1.48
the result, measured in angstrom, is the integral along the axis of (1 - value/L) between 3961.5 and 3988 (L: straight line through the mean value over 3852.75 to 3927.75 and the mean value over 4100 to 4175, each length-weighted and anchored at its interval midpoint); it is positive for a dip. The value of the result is 5.0 angstrom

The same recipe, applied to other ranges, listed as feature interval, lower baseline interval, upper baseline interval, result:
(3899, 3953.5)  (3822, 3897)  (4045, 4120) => 3.4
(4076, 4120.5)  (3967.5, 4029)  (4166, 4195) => -0.3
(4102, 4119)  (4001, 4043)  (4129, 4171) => 0.7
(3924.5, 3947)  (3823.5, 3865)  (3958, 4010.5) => 5.3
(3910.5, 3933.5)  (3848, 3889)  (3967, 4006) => 2.0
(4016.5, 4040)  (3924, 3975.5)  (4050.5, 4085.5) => -4.5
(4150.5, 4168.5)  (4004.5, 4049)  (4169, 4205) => 1.4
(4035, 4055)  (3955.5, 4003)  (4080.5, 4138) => -3.0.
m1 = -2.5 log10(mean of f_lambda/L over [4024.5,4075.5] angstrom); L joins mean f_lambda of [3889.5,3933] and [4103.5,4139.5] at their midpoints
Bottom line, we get -0.12 mag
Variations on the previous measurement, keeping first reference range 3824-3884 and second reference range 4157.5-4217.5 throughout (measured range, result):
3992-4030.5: -0.238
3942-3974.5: 0.156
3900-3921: -0.143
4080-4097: -0.145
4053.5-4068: -0.130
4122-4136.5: -0.079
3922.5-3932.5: 0.316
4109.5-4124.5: -0.080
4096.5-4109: 0.065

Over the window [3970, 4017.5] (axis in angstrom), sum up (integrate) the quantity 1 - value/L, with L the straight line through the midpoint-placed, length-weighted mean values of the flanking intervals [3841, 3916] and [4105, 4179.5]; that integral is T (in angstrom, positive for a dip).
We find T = -3.9 angstrom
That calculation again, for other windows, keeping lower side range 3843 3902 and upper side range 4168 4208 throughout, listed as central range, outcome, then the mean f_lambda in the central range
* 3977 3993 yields -1.6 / 10.9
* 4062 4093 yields -3.9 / 12.8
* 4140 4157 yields 0.6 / 11.9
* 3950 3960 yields -0.2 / 9.64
